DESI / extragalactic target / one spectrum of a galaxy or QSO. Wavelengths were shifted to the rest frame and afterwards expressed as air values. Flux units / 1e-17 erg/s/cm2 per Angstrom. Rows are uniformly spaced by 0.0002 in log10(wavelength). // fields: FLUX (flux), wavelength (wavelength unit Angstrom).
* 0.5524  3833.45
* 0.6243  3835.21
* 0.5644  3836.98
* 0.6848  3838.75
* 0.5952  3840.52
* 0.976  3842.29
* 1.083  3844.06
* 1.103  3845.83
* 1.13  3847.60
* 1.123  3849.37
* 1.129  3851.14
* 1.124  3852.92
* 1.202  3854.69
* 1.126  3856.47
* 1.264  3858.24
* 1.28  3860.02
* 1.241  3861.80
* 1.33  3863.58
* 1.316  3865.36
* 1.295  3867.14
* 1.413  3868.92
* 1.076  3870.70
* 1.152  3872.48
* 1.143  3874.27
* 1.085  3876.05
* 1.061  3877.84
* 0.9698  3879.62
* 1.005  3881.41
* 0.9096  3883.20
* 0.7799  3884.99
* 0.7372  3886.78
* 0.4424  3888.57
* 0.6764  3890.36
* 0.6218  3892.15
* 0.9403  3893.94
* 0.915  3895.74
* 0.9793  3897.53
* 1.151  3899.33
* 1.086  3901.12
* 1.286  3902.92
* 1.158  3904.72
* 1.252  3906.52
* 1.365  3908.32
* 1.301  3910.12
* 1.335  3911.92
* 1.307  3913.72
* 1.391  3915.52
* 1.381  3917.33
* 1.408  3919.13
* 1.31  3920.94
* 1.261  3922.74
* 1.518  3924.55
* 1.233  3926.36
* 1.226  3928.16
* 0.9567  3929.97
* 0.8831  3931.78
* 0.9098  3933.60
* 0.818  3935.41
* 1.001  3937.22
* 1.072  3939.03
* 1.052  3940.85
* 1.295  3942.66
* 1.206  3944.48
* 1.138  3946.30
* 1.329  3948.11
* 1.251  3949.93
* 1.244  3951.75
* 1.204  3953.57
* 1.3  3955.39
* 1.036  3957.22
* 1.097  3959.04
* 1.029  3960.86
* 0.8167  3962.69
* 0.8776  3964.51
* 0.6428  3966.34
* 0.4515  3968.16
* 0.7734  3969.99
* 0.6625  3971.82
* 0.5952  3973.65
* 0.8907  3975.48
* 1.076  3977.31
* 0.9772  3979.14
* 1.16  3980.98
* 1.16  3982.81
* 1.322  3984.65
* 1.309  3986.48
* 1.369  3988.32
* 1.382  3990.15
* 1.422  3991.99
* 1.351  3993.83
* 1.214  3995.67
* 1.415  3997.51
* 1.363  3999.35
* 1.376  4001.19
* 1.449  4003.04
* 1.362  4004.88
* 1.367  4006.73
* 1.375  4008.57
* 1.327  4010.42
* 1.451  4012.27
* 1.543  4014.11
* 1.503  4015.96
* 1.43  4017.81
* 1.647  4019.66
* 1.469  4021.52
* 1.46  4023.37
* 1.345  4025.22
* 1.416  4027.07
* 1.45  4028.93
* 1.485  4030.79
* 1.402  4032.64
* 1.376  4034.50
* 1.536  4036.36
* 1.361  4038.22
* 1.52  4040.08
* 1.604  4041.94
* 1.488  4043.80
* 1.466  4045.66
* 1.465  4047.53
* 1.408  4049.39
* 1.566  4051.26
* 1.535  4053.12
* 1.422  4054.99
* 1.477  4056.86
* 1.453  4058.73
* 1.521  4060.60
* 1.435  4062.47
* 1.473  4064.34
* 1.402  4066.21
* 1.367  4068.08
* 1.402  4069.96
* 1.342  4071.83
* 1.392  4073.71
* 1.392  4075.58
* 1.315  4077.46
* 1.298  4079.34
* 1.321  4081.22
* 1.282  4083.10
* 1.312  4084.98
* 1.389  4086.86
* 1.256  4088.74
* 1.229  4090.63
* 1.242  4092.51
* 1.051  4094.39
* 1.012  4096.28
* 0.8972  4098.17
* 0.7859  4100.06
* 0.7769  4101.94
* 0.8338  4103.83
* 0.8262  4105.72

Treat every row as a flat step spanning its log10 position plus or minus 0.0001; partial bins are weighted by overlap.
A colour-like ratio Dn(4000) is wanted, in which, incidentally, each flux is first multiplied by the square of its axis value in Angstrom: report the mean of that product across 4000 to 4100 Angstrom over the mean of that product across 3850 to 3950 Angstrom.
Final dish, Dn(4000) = 1.33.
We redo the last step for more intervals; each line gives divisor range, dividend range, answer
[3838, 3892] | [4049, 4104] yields 1.38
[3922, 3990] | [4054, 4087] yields 1.39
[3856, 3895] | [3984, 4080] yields 1.49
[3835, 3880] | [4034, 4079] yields 1.47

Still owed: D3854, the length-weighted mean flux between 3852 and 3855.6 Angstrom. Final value 1.16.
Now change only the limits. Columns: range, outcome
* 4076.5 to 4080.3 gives 1.31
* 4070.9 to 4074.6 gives 1.37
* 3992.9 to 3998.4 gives 1.33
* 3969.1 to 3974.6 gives 0.678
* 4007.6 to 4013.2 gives 1.39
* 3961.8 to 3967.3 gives 0.777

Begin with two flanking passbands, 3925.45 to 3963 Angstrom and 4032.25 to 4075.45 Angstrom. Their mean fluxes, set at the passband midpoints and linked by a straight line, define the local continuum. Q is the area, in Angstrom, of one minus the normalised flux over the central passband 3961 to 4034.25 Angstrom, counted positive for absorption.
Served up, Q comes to 2.9 Angstrom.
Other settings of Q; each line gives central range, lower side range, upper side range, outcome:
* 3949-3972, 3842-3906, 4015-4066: 5.6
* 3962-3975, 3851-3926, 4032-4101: 5.7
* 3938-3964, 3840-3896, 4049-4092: 0.9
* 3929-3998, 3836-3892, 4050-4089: 8.0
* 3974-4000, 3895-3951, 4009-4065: 2.3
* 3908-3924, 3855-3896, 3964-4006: -4.1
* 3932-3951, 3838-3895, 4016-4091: 1.4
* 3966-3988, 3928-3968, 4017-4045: 4.8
